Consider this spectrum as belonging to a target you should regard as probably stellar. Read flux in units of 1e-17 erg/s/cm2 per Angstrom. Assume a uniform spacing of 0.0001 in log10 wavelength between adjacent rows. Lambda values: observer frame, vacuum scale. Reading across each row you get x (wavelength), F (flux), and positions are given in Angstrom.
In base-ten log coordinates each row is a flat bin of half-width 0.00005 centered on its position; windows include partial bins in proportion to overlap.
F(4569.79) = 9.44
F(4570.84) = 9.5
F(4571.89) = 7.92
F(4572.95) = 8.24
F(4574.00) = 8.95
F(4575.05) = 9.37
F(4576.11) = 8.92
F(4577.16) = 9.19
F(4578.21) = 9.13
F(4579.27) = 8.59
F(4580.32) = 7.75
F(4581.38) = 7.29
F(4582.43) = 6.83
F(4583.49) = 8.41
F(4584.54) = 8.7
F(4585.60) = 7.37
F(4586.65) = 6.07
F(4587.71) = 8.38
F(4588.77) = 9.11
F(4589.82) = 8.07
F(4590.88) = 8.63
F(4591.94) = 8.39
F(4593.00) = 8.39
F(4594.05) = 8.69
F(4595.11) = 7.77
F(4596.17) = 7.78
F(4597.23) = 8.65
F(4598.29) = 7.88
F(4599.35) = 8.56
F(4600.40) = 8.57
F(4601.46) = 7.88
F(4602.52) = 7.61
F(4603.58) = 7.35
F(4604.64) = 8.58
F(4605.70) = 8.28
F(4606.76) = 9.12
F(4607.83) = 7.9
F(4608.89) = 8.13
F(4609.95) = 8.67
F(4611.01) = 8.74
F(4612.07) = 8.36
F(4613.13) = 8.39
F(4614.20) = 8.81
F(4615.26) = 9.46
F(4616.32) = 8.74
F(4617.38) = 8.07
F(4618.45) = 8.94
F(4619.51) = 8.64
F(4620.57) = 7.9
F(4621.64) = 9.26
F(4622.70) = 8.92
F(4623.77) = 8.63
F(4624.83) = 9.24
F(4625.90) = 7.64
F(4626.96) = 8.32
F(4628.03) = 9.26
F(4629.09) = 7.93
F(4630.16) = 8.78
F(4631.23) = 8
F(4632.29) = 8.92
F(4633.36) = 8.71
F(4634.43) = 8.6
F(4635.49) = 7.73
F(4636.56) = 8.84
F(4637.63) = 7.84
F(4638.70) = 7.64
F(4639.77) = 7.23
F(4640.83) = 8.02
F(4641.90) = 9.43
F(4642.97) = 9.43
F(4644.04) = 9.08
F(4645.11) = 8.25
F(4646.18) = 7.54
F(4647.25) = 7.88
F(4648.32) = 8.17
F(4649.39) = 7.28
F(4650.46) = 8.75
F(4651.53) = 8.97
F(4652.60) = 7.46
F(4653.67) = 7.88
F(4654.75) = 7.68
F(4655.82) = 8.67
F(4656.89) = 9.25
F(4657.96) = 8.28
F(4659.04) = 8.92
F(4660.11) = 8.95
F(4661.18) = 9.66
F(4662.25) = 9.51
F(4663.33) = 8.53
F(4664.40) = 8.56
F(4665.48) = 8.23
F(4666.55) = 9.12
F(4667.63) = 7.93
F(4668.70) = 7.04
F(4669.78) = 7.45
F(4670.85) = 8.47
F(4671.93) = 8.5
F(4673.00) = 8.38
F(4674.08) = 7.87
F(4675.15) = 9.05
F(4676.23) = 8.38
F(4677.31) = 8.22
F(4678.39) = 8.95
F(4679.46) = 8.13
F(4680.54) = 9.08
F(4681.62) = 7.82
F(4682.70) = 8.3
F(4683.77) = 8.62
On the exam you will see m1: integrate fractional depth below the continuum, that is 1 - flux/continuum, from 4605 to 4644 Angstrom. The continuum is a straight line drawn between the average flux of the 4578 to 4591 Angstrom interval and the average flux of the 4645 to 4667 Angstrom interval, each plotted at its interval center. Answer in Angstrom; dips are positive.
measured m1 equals -1.3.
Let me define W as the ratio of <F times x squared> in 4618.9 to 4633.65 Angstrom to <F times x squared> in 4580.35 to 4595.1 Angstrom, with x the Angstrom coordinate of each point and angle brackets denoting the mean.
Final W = 1.1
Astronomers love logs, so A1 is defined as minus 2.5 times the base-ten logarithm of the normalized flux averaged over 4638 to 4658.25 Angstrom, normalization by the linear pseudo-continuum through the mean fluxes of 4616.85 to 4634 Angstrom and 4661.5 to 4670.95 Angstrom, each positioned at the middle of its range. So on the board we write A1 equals 0.02 mag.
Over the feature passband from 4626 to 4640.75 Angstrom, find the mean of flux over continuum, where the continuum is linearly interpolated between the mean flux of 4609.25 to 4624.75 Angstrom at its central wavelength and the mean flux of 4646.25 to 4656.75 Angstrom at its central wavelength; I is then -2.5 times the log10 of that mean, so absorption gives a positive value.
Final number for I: 0.02 mag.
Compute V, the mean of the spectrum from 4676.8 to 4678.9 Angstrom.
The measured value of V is 8.57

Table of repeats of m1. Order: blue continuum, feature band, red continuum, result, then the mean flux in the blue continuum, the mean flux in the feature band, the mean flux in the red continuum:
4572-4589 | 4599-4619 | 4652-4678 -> -0.3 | 8.24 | 8.43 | 8.42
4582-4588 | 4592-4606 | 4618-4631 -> -0.4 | 7.61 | 8.16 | 8.6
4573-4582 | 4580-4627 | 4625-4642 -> 1.0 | 8.61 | 8.29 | 8.3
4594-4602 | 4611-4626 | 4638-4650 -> -0.9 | 8.19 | 8.67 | 8.18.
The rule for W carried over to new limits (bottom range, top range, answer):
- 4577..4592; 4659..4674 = 1.09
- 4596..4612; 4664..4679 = 1.03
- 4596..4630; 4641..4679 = 1.02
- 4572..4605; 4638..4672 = 1.05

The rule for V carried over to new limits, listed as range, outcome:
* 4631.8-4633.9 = 8.79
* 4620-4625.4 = 8.78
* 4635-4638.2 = 8.12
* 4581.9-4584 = 7.61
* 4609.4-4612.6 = 8.6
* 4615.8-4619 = 8.58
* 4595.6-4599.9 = 8.22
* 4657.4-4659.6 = 8.6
